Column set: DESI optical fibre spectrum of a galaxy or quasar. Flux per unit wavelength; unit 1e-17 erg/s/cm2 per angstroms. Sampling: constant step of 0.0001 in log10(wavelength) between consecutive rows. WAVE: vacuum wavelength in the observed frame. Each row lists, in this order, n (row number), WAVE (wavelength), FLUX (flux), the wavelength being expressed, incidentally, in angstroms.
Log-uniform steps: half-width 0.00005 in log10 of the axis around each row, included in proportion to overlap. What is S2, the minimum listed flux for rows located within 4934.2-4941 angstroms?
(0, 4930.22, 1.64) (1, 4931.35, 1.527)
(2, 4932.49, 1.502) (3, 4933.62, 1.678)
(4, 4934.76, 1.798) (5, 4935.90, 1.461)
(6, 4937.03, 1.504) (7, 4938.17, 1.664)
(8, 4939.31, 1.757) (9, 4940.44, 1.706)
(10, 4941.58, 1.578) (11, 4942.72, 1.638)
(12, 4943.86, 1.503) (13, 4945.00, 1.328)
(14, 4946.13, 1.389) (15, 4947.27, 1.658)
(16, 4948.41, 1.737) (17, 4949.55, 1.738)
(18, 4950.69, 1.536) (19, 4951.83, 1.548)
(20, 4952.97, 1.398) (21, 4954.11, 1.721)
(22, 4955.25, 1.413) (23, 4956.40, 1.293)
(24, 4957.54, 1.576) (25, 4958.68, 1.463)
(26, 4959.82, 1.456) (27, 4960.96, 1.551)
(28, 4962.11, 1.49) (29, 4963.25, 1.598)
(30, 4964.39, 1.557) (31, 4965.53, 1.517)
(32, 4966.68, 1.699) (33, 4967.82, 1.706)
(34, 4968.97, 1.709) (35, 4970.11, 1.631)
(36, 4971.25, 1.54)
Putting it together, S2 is 1.461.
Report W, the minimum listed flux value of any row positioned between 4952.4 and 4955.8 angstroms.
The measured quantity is 1.398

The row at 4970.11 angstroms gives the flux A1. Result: 1.631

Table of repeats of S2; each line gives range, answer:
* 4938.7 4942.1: 1.578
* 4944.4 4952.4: 1.328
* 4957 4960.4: 1.456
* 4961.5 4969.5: 1.49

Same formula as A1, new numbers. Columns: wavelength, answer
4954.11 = 1.721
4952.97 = 1.398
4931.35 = 1.527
